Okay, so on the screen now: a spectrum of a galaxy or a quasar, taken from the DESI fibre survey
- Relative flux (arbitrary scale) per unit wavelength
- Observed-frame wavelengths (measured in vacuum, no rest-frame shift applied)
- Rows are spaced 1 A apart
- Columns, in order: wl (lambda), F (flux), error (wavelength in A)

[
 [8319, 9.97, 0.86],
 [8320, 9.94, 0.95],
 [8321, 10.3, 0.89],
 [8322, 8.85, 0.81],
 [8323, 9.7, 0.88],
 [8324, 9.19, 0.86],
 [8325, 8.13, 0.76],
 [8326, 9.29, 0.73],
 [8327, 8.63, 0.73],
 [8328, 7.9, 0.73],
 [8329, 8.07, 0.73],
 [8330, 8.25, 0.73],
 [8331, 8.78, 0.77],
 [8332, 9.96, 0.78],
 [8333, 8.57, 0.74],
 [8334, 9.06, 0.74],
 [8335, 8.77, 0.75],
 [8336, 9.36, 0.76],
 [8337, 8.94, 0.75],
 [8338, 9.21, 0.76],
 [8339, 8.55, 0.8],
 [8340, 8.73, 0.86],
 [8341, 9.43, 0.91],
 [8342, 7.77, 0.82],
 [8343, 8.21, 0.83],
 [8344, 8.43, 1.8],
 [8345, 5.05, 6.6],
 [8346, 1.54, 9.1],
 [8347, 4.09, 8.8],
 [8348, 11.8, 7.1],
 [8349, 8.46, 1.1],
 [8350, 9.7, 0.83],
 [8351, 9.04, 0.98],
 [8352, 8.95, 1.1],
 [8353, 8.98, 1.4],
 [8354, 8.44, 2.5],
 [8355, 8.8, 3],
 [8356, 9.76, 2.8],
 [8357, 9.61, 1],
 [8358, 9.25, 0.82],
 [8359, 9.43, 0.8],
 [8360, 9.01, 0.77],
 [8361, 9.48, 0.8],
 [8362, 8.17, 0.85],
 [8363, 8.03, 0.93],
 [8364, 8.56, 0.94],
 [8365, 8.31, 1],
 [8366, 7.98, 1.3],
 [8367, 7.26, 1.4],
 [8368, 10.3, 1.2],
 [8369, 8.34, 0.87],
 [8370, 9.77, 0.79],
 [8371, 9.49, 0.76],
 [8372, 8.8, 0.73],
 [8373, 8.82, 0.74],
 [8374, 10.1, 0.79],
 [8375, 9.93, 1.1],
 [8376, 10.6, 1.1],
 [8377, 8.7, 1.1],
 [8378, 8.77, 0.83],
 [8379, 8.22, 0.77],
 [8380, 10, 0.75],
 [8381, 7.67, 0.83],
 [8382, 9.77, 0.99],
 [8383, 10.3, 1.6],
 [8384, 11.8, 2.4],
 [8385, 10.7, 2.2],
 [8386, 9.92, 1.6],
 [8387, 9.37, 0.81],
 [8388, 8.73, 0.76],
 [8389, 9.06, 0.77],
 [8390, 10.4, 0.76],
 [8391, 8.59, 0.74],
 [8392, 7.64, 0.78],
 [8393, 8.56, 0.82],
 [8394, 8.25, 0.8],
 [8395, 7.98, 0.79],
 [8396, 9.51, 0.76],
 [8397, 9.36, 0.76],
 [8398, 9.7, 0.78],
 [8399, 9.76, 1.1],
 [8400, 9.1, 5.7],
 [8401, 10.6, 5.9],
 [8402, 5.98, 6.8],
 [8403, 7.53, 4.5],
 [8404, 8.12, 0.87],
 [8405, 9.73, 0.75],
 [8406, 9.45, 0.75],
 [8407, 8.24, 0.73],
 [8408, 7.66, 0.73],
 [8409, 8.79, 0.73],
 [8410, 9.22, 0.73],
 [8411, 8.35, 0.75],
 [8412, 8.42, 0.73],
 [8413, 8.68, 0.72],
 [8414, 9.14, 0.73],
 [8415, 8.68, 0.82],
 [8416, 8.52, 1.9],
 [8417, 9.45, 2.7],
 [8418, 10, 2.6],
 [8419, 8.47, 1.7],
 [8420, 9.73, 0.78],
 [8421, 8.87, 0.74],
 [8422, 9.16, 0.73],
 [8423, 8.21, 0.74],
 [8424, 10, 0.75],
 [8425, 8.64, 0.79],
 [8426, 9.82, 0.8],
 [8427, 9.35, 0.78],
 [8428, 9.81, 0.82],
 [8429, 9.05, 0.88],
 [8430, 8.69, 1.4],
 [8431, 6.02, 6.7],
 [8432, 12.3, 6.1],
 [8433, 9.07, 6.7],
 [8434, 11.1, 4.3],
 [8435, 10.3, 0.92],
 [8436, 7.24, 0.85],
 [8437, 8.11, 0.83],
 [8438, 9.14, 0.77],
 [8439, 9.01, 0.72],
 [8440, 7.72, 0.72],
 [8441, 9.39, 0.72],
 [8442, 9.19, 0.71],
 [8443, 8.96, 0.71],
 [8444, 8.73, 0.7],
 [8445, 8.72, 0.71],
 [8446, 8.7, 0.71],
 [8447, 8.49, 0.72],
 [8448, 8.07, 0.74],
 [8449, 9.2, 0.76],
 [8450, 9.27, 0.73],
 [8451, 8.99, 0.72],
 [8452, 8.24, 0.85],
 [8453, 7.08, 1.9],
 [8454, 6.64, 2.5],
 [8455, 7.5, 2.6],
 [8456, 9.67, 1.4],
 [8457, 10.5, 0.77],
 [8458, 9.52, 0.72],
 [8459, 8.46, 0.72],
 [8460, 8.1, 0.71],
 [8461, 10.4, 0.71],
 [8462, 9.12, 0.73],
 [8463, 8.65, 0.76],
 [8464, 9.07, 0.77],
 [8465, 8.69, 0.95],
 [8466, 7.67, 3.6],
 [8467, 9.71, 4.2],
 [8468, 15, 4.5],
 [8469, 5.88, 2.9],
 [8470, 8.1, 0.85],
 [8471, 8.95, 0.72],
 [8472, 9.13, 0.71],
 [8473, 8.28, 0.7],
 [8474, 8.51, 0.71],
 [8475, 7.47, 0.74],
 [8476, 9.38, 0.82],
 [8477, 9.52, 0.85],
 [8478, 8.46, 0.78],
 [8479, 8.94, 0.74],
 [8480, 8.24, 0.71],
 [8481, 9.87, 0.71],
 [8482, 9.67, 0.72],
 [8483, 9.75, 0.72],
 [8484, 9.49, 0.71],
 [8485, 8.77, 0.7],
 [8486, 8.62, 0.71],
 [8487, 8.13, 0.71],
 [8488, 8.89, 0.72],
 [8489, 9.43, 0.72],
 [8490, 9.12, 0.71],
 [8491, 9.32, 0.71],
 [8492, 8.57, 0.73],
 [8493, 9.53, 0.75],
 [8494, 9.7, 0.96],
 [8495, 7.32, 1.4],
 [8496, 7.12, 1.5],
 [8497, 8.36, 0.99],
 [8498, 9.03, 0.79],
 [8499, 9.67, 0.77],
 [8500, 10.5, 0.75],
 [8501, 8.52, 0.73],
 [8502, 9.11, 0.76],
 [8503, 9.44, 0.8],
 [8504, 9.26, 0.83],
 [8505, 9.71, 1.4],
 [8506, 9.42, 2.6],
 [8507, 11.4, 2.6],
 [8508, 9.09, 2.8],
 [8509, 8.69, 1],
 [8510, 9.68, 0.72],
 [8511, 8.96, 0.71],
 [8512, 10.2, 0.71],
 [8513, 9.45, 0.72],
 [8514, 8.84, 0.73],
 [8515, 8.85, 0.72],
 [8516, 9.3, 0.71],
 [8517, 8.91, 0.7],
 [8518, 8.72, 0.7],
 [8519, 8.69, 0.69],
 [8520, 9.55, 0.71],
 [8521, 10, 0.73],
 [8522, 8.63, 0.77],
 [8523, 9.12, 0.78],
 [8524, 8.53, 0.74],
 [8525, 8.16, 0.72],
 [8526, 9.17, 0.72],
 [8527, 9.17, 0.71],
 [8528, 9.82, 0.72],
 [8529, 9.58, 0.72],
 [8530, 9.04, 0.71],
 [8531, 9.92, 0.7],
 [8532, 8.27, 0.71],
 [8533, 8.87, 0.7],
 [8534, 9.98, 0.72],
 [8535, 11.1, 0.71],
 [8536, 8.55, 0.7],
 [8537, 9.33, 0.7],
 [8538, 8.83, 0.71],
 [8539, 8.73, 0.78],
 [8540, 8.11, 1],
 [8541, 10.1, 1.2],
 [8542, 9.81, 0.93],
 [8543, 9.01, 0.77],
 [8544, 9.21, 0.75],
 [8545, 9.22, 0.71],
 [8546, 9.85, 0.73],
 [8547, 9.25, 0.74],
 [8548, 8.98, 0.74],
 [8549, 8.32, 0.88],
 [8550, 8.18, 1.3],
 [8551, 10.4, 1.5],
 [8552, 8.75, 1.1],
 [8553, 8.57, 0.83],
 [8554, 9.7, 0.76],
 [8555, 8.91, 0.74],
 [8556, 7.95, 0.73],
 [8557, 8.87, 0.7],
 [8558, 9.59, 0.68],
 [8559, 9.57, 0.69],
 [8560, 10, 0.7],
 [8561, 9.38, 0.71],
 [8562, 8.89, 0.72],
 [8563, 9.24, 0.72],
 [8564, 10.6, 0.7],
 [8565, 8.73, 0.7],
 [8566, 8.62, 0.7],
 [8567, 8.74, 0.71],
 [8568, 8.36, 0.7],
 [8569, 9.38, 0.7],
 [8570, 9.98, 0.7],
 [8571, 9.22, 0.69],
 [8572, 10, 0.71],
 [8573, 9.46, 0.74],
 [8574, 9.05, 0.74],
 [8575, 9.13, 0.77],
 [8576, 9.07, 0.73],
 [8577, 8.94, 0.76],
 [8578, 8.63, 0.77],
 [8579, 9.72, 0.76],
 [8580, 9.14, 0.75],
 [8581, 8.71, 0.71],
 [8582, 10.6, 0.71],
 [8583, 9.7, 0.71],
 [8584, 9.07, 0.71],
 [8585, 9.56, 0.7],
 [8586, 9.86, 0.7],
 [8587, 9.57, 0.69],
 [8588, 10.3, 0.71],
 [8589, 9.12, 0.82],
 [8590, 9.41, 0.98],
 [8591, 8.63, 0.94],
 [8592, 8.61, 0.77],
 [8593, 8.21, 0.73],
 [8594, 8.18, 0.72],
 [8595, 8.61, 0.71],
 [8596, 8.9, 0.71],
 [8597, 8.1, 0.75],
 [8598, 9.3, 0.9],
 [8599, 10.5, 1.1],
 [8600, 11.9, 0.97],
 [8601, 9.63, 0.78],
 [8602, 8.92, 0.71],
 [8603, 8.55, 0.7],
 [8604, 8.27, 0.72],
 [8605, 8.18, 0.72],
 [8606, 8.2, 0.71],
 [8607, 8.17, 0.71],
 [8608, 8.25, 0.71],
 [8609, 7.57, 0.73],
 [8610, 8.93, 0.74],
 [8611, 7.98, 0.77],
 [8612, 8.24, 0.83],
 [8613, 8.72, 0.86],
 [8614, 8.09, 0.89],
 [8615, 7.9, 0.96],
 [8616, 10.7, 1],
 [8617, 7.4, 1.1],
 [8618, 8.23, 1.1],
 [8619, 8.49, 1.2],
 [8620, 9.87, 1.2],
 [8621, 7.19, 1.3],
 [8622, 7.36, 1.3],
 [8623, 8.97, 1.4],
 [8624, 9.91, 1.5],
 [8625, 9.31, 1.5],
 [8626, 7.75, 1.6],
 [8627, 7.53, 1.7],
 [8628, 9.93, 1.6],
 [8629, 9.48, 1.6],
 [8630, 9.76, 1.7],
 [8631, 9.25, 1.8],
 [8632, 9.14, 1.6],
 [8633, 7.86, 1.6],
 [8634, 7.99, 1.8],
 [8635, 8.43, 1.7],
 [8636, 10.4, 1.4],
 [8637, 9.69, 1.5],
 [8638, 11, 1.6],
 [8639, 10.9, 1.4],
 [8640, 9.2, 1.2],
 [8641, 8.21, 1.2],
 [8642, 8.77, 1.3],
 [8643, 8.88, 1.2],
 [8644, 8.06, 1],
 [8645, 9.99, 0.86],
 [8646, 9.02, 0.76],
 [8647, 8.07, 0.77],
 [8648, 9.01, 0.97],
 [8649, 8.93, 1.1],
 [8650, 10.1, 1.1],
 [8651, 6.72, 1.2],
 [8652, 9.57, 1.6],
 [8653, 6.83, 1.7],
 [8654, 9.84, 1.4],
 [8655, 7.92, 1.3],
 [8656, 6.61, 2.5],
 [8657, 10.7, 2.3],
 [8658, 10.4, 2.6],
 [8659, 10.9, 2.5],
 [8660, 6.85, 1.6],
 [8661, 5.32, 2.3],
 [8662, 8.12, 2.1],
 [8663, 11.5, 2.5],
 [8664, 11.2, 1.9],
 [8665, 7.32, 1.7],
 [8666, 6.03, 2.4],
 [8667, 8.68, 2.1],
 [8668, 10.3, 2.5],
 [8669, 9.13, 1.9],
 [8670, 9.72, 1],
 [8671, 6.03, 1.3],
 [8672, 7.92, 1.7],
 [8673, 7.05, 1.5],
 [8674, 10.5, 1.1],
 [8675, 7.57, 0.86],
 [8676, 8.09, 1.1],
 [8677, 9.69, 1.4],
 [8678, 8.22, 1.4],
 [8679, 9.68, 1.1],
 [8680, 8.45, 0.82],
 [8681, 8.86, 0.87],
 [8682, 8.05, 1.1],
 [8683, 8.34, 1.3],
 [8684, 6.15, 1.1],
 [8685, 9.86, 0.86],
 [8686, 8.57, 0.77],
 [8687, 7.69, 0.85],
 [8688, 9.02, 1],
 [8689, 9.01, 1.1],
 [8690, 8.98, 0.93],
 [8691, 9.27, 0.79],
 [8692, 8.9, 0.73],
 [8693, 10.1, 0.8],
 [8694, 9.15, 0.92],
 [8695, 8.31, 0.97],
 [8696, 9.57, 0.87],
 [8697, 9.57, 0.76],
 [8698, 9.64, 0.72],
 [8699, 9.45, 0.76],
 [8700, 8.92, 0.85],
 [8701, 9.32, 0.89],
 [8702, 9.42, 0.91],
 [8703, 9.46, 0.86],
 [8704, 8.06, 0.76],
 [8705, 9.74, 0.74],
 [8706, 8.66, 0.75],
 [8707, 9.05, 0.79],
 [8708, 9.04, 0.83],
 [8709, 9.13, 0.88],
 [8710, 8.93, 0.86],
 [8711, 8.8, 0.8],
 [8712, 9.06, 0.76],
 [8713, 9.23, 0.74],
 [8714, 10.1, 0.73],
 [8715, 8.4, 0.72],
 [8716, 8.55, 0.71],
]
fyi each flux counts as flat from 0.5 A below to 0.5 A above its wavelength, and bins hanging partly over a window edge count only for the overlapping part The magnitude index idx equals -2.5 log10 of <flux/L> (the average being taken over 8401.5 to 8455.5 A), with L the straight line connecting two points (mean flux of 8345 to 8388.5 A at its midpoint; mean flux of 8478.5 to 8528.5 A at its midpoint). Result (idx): 0.03 mag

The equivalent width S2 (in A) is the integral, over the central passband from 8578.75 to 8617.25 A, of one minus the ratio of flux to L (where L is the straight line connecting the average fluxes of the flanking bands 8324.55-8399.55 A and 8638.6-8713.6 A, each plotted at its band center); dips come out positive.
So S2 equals -0.62 A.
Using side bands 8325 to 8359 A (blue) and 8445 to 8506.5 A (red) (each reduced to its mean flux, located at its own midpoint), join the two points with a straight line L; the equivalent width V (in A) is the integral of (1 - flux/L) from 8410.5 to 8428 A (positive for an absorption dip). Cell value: -0.6 A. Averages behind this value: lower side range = 8.48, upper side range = 8.92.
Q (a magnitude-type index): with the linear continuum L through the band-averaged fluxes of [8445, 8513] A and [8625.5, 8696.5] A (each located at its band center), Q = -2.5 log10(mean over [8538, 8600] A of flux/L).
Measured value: -0.04 mag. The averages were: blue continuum 8.99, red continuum 8.79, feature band 9.2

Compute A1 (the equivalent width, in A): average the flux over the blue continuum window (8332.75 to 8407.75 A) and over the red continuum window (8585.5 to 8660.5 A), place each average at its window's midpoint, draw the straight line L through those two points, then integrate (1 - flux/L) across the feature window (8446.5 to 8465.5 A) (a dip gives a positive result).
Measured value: 0.27 A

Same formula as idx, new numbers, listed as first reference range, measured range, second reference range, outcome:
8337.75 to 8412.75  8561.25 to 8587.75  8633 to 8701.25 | -0.06 mag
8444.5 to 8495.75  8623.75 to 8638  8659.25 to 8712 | -0.04 mag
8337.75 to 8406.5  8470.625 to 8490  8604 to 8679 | -0.02 mag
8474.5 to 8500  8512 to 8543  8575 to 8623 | -0.03 mag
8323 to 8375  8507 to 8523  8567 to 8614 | -0.04 mag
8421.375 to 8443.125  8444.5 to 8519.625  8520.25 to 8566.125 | 0.02 mag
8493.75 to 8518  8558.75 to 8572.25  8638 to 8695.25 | -0.04 mag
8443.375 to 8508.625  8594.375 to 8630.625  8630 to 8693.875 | 0.01 mag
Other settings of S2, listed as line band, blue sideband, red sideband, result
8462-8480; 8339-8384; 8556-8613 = 0.01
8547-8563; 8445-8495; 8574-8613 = -0.20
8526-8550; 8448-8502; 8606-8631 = -1.32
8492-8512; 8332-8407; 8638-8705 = -0.83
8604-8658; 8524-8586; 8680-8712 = 1.88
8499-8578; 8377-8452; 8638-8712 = -2.75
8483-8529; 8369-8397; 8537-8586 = 0.58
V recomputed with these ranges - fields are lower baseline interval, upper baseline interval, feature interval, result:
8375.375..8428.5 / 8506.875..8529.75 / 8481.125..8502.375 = 0.4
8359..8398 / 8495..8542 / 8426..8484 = 1.4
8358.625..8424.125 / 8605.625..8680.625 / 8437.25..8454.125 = 0.7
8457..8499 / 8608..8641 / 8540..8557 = -0.4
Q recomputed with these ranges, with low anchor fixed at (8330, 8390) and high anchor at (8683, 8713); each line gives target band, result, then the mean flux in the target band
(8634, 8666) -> 0.01 mag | 8.92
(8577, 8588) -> -0.06 mag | 9.47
